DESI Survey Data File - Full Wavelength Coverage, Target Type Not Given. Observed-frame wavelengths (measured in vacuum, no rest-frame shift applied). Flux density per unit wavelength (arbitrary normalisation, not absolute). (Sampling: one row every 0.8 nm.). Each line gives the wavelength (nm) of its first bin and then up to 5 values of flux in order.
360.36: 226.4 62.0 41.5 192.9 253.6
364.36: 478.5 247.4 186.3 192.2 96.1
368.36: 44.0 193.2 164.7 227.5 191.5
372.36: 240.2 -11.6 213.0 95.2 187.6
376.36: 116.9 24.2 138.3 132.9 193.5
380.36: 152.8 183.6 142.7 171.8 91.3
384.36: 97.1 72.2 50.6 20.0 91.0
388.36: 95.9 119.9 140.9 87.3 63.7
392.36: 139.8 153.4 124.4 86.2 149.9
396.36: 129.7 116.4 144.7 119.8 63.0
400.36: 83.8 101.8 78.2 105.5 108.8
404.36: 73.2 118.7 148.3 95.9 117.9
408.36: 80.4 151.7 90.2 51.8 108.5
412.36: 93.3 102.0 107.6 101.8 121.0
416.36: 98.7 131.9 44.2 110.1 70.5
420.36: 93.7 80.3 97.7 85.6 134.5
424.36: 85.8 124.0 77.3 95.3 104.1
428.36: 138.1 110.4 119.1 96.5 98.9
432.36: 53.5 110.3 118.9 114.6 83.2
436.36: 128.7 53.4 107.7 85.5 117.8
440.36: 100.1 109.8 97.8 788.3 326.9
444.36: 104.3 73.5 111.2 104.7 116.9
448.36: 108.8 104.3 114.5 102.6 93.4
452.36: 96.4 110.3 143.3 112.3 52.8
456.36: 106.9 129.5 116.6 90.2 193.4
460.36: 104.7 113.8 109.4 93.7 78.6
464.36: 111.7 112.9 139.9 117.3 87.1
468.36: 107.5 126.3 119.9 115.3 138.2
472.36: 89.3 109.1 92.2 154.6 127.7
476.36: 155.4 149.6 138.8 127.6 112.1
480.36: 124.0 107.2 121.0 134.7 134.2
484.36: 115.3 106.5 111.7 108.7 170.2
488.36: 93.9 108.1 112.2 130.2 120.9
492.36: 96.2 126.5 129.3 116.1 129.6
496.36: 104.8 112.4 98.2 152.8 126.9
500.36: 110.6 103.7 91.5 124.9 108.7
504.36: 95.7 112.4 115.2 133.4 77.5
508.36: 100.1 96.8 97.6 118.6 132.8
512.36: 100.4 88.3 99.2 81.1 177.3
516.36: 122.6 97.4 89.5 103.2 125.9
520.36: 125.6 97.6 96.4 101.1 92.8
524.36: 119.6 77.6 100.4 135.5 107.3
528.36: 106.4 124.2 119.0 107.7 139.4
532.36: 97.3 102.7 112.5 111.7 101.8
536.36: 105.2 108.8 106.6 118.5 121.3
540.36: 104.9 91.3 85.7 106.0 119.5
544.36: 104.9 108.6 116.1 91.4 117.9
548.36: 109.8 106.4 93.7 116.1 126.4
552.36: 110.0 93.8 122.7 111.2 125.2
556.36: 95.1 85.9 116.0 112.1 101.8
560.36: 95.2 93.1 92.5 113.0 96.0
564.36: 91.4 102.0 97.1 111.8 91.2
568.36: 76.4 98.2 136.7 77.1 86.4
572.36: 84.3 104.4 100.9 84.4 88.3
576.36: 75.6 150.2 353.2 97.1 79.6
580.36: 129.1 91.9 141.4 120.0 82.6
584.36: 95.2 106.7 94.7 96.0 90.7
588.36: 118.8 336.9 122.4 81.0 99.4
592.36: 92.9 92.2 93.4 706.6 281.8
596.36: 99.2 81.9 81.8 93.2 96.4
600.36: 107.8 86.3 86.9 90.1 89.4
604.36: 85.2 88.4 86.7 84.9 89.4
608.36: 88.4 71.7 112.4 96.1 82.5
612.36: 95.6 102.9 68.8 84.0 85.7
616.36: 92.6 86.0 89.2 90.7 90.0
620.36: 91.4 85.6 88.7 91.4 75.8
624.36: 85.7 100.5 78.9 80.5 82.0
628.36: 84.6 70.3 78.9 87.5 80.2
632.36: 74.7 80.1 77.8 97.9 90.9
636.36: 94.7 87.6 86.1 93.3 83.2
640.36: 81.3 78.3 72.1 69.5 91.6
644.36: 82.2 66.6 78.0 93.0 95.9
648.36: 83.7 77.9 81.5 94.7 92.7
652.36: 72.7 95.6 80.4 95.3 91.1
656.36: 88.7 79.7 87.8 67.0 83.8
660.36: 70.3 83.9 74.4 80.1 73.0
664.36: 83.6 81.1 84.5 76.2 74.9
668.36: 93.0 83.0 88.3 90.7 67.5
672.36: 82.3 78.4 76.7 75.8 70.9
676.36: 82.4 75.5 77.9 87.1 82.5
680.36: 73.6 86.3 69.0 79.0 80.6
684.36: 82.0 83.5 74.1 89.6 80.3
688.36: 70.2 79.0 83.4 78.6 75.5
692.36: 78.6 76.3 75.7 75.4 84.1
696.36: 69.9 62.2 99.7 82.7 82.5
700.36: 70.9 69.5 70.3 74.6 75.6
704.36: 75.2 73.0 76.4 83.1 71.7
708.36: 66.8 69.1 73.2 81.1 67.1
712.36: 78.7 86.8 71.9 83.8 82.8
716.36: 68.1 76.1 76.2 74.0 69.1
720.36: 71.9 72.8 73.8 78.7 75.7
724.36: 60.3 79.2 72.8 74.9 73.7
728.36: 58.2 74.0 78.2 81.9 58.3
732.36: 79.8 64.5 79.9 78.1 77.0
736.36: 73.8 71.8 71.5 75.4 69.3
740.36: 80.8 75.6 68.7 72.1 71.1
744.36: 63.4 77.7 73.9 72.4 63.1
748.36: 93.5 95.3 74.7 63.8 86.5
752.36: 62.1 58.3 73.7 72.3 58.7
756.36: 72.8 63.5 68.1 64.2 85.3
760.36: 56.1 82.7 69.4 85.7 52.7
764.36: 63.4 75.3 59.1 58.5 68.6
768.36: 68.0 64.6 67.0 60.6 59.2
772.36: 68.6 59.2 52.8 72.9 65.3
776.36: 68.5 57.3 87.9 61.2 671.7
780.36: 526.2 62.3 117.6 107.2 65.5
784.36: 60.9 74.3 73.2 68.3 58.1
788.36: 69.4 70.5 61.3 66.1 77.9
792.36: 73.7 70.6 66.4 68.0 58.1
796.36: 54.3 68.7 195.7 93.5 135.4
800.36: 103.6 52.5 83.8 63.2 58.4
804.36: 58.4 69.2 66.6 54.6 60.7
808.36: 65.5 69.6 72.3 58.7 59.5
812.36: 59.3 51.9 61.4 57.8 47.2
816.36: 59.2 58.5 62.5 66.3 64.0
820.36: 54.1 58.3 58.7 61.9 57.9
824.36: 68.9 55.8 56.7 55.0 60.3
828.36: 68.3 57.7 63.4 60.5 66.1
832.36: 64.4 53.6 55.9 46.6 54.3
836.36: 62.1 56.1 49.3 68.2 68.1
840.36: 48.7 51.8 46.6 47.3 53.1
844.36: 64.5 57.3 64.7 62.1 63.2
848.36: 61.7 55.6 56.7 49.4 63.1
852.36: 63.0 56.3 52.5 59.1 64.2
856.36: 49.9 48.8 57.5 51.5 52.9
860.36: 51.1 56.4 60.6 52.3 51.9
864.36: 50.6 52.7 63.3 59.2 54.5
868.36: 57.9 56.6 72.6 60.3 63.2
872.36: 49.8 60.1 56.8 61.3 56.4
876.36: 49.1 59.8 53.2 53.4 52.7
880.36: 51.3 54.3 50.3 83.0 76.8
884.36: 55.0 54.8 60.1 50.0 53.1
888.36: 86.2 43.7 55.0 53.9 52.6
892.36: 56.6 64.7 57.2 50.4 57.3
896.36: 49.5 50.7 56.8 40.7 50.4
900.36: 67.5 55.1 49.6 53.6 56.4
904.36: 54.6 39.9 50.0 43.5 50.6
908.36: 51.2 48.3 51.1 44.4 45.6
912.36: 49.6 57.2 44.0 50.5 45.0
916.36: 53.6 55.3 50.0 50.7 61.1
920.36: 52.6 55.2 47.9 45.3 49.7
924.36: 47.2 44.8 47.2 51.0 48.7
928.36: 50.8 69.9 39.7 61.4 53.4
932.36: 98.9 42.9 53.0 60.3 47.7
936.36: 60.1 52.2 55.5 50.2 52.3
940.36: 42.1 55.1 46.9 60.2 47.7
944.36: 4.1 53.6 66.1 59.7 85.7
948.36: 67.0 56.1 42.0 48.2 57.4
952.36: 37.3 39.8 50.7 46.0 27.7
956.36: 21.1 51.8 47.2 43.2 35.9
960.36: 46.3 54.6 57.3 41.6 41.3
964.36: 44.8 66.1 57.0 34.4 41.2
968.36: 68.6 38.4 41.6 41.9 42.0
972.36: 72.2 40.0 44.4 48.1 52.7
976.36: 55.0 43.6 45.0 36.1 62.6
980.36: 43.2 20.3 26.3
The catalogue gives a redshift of 0.19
